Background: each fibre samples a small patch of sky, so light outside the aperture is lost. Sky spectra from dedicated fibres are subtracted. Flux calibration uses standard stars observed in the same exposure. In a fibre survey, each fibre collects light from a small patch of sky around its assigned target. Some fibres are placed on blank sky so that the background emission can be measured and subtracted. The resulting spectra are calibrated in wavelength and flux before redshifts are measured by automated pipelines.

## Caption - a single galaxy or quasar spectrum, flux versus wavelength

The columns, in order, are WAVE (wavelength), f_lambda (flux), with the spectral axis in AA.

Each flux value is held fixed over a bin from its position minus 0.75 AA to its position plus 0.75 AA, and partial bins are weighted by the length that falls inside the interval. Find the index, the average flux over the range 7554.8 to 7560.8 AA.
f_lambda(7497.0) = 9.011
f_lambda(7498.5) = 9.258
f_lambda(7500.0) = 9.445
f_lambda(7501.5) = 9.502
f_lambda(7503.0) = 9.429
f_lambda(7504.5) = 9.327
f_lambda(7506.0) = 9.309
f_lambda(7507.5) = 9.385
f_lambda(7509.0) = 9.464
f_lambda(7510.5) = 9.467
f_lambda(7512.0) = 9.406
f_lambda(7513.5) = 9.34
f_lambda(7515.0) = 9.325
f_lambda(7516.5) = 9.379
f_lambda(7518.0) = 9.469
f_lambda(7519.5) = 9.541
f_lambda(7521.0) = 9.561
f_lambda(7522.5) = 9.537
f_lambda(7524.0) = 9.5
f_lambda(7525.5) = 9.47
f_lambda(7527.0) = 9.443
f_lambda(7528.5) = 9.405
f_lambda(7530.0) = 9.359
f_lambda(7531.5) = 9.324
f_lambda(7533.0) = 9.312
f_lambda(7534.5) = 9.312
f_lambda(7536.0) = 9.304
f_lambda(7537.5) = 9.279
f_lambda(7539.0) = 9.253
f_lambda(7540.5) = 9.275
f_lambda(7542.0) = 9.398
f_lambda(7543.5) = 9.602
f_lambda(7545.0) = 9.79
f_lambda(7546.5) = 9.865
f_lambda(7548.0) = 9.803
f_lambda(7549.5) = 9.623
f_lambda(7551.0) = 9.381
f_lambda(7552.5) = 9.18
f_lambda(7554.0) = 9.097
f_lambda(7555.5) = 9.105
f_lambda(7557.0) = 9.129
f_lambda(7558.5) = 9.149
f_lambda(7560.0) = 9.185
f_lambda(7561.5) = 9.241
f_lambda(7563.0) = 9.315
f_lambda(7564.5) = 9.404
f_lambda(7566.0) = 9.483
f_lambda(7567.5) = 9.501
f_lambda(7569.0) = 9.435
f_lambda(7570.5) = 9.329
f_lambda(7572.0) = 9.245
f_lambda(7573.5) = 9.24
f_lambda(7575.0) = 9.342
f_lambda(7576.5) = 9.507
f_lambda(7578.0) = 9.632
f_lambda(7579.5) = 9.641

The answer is 9.14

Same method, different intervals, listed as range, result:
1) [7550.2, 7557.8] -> 9.18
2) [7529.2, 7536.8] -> 9.32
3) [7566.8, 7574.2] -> 9.35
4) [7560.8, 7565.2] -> 9.32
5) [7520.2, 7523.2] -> 9.55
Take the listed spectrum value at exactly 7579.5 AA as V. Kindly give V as 9.641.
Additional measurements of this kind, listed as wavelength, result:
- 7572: 9.245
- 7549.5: 9.623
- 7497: 9.011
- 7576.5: 9.507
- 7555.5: 9.105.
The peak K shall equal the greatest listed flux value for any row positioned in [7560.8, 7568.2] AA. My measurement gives 9.501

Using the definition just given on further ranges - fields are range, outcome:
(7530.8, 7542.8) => 9.398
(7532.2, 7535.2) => 9.312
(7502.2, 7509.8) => 9.464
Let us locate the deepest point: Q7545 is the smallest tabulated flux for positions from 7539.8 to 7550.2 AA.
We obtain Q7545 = 9.275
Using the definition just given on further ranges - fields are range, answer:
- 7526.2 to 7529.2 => 9.405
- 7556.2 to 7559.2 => 9.129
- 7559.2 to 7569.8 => 9.185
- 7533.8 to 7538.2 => 9.279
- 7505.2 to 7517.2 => 9.309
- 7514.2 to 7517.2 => 9.325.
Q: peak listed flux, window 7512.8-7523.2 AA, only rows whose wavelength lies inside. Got 9.561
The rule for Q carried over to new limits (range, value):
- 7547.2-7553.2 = 9.803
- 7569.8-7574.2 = 9.329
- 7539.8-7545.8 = 9.79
